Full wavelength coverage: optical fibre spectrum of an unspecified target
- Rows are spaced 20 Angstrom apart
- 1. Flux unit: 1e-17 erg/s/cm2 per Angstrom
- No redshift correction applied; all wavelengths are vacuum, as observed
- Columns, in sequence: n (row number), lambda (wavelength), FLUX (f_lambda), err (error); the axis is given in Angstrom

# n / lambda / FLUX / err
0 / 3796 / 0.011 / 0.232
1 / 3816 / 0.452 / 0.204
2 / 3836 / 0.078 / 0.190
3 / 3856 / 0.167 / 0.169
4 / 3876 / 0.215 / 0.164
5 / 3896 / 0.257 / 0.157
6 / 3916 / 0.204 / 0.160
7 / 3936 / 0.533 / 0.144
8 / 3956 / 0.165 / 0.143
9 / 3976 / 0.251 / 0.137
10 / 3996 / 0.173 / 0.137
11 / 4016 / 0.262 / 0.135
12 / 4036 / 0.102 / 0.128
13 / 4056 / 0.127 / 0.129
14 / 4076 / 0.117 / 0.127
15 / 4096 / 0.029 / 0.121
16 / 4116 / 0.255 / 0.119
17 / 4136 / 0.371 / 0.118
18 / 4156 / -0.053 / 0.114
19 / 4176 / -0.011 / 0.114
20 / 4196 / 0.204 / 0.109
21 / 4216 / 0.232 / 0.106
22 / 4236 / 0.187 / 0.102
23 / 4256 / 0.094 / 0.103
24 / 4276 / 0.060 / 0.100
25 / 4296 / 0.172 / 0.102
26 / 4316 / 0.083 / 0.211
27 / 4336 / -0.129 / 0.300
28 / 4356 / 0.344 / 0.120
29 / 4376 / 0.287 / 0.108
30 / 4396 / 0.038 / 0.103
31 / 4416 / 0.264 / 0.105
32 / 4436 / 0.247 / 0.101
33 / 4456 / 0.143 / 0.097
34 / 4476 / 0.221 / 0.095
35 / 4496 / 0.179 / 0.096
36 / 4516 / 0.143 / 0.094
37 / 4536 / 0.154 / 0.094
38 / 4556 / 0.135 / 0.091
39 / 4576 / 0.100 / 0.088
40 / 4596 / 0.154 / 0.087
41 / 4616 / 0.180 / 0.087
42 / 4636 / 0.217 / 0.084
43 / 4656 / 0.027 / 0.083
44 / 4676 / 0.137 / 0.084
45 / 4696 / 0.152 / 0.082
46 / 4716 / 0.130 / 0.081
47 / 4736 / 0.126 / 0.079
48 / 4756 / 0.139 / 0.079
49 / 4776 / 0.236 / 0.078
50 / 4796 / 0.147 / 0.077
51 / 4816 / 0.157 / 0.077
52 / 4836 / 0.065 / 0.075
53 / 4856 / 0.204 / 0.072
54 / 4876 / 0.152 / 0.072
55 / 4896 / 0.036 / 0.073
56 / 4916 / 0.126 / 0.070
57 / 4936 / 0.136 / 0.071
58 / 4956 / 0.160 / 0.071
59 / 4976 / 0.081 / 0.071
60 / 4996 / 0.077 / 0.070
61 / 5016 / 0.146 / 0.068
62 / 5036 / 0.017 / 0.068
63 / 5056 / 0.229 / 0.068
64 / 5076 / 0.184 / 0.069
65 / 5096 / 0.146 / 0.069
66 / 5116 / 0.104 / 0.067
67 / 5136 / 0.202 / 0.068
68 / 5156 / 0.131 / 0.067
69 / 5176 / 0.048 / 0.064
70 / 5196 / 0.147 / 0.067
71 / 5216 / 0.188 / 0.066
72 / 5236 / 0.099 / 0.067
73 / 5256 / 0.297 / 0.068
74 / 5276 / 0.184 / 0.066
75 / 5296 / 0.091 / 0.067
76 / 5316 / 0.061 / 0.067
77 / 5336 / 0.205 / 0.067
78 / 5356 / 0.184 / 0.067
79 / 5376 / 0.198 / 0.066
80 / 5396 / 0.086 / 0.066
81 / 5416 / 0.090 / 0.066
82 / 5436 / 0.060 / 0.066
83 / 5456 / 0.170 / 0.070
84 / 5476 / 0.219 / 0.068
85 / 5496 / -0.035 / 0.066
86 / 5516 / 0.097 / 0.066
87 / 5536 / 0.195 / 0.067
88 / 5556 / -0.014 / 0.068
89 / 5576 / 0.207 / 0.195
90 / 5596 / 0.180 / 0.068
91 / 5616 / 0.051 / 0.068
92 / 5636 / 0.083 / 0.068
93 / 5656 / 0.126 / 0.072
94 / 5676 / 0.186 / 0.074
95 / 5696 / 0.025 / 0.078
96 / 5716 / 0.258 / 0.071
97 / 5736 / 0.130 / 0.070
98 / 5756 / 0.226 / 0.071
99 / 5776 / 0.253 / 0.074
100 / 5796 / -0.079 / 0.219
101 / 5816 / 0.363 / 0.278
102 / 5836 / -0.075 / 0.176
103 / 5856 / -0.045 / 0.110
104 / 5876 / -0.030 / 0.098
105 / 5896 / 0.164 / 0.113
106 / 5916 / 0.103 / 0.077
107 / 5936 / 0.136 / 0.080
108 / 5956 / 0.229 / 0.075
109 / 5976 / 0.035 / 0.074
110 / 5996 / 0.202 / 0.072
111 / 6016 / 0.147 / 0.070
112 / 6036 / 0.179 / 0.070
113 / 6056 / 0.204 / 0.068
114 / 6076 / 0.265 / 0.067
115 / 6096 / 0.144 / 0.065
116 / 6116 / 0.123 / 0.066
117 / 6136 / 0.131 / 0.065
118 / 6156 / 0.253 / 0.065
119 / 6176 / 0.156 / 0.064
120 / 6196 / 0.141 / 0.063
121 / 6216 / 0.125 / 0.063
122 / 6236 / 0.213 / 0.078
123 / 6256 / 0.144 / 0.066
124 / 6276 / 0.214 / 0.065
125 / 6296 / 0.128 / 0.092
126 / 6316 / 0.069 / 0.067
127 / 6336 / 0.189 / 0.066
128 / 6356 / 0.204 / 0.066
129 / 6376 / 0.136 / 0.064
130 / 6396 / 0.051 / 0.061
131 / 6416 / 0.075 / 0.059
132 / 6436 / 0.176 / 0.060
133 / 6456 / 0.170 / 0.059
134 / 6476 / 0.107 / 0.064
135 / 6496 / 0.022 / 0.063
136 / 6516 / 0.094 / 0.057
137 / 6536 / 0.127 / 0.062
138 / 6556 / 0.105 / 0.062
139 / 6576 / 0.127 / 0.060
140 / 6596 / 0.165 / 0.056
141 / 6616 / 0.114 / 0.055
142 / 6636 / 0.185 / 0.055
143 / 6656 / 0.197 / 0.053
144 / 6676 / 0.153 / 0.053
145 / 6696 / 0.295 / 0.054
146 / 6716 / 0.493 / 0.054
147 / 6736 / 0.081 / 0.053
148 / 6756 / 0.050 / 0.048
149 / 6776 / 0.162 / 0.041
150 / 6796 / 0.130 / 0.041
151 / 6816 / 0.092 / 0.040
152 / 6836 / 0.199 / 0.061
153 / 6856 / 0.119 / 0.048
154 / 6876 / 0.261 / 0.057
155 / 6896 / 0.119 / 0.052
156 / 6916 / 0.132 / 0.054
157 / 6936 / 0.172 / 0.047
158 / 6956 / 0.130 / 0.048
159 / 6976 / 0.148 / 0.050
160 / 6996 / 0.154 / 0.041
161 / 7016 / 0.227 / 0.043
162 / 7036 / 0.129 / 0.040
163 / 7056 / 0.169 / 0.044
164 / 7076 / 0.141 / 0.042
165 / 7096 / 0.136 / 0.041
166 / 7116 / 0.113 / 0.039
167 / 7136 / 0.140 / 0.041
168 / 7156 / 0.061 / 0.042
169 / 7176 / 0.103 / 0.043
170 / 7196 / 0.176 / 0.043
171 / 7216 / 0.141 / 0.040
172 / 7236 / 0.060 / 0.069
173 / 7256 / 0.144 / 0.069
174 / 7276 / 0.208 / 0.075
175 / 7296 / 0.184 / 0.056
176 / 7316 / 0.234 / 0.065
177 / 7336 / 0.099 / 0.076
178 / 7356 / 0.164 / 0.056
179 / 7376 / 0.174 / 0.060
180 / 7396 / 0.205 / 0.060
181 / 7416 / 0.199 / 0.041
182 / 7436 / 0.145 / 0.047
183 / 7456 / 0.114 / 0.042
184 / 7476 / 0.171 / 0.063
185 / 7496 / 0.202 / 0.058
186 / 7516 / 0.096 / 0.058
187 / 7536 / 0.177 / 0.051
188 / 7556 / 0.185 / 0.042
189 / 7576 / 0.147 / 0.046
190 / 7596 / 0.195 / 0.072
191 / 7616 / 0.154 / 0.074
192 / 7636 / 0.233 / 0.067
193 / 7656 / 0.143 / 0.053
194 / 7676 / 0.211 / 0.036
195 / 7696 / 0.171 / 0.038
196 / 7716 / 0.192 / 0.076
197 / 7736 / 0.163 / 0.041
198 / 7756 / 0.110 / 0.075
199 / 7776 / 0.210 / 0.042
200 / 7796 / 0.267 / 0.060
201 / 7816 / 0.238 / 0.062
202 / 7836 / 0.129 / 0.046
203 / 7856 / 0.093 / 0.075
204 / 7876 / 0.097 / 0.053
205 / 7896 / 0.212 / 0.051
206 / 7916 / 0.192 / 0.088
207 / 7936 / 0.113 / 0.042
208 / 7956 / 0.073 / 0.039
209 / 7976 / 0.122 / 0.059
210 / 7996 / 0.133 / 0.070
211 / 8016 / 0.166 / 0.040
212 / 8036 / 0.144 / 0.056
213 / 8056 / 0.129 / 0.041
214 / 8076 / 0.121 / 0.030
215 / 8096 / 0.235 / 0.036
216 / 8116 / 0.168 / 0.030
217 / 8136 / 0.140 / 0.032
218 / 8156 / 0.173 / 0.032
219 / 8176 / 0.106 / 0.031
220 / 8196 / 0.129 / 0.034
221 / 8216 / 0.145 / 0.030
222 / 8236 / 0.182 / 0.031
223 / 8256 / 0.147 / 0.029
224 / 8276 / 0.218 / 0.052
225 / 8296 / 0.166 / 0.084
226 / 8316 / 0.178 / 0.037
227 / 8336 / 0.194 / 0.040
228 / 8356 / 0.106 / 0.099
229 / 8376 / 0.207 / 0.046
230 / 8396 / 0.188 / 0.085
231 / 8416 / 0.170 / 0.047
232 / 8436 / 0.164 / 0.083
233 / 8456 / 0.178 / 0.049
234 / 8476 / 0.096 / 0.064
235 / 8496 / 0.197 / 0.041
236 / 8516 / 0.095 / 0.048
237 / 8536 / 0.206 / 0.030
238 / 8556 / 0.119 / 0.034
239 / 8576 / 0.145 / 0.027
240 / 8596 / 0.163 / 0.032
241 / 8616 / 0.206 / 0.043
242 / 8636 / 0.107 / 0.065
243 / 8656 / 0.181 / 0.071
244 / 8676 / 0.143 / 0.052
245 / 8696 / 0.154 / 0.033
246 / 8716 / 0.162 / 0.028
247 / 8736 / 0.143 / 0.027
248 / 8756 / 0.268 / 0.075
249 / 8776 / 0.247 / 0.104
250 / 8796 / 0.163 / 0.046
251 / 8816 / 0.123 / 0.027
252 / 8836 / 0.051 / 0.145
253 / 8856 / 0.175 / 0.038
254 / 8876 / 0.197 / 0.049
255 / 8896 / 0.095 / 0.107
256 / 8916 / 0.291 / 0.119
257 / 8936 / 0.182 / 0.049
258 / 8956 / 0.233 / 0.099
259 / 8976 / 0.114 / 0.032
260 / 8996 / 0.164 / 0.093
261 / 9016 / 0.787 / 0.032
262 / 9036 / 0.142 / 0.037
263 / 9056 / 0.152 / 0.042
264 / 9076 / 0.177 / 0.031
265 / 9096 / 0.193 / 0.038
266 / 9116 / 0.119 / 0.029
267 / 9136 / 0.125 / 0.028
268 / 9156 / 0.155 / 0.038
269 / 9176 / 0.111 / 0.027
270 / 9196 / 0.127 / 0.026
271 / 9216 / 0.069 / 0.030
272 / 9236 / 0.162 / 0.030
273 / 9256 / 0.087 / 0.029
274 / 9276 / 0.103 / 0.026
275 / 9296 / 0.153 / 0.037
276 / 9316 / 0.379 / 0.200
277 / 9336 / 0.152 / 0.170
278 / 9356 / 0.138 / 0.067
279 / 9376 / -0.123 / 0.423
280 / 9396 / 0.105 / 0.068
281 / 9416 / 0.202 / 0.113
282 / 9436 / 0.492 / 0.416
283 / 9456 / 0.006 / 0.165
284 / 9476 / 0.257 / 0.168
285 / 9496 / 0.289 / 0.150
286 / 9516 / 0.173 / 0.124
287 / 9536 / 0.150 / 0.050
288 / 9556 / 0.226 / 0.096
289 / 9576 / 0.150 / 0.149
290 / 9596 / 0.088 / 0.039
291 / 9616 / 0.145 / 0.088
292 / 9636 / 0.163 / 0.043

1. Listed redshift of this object 0.799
